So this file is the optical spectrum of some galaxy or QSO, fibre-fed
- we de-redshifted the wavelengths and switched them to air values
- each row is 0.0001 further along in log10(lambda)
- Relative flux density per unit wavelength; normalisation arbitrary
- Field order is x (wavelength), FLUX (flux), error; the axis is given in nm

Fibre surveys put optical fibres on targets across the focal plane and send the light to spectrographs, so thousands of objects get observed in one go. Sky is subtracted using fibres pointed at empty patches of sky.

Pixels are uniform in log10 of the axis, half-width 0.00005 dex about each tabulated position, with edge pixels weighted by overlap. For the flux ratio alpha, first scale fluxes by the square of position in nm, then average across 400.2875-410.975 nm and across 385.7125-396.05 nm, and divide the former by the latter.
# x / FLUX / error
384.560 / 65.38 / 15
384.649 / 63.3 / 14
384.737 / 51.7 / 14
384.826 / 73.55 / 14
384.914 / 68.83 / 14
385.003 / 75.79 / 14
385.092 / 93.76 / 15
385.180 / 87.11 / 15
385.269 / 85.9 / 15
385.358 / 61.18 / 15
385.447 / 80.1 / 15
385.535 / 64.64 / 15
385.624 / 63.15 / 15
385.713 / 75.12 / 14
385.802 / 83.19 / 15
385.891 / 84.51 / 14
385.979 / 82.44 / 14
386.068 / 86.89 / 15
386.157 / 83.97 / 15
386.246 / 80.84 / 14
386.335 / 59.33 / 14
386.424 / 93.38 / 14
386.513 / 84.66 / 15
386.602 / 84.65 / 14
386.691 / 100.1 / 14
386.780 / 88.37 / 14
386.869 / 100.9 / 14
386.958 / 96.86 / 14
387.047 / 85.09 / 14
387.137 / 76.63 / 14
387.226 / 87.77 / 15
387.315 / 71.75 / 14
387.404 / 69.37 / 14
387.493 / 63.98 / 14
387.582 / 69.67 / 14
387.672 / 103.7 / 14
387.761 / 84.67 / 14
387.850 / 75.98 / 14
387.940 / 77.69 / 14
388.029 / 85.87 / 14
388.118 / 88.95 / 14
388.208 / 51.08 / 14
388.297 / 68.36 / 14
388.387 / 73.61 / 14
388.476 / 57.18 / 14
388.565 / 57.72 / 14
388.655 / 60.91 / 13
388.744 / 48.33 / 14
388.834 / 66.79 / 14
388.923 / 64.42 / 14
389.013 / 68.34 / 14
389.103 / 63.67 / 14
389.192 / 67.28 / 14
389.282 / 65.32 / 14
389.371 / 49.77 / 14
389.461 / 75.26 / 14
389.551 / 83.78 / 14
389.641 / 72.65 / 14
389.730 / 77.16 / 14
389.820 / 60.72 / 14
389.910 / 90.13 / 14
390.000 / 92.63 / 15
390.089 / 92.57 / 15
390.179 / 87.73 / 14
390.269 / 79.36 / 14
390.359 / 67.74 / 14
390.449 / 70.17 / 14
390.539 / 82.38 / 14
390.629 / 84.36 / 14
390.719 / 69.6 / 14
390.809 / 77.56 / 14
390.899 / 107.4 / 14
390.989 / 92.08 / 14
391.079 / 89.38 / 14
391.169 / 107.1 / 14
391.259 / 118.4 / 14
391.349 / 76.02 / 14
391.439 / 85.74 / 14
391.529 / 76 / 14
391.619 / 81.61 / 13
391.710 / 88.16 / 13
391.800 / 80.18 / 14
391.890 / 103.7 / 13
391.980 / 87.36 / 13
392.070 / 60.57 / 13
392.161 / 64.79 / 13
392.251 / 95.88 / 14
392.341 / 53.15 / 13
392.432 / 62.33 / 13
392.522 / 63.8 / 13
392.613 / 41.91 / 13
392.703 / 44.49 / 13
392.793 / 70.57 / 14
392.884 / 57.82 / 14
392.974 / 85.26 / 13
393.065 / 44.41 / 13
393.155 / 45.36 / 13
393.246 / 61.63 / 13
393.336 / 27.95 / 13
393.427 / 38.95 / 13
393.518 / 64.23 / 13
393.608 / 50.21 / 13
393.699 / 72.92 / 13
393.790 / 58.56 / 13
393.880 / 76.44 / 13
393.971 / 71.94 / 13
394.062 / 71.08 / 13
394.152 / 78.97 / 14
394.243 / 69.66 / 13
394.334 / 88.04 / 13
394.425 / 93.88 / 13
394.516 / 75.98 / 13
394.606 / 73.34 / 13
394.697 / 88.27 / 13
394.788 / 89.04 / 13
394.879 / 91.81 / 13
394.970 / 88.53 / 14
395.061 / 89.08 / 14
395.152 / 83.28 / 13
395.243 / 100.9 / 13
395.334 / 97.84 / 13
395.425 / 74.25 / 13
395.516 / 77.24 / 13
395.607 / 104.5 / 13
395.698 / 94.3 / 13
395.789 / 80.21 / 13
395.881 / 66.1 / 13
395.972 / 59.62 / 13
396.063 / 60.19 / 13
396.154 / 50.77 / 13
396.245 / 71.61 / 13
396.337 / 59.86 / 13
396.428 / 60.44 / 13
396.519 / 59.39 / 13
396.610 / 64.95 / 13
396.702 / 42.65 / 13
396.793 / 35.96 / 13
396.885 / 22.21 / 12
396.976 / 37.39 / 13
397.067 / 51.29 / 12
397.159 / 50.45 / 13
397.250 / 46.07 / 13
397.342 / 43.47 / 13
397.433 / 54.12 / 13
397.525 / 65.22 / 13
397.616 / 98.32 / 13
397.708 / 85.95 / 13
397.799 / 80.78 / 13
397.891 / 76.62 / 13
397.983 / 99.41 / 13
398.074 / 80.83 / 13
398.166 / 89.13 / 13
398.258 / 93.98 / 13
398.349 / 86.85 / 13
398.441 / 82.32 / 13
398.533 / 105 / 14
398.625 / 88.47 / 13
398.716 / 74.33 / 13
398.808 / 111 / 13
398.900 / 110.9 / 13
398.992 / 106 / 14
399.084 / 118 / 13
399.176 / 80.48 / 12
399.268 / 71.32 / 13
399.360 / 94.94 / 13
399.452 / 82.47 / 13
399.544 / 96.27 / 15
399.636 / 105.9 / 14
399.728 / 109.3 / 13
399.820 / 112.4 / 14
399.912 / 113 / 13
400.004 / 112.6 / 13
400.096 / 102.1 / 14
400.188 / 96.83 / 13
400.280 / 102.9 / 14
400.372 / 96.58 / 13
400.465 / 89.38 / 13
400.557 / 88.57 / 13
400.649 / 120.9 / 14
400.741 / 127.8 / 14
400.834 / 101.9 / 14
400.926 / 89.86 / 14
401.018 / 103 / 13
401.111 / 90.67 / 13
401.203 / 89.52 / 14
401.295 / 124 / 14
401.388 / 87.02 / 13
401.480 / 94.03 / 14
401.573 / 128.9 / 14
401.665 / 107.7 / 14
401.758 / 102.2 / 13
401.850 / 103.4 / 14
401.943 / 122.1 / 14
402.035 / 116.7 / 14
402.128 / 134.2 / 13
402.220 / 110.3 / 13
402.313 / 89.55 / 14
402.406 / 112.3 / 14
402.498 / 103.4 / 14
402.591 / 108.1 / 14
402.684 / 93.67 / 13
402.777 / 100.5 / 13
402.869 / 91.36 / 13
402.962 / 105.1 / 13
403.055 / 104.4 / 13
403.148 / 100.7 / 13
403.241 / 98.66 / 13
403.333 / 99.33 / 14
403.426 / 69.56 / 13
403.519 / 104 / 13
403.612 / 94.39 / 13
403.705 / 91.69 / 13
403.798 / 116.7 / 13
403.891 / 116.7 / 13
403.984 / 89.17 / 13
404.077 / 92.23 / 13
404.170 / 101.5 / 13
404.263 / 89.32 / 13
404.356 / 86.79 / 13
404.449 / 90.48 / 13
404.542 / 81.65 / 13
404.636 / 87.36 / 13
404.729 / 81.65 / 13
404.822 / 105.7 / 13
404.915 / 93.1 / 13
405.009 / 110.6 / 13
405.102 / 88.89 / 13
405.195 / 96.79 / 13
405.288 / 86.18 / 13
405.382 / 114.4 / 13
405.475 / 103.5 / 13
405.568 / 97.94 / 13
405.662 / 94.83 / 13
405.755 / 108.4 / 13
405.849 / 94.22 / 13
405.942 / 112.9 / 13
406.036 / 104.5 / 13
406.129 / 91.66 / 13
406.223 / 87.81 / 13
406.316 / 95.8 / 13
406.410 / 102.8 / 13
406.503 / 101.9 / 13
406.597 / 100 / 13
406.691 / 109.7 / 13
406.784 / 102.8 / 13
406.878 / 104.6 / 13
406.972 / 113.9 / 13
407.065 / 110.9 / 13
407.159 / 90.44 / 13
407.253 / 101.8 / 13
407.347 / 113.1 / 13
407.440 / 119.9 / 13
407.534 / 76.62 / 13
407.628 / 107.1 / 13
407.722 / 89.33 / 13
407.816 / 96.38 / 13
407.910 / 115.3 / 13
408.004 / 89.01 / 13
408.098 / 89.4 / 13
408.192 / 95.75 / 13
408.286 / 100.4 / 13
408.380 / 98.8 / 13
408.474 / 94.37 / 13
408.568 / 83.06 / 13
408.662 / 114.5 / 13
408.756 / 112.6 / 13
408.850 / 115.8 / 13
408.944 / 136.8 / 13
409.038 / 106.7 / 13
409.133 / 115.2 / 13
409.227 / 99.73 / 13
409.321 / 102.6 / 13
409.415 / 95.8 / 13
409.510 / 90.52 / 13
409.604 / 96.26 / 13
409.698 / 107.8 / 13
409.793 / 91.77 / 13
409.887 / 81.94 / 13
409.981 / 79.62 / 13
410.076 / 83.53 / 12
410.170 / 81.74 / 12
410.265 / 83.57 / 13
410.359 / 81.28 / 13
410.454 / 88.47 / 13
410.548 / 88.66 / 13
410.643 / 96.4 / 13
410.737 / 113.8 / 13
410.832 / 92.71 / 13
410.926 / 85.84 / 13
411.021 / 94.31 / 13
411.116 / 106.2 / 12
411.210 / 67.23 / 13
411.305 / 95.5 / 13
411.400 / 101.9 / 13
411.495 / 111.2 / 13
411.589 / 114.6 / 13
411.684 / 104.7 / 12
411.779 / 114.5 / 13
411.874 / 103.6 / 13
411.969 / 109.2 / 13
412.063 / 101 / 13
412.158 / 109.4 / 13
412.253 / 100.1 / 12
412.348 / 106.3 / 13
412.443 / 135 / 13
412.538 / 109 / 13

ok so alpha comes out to 1.40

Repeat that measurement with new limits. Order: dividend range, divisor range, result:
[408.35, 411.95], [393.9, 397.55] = 1.52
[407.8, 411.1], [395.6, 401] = 1.24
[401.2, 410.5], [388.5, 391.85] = 1.39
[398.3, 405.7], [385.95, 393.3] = 1.40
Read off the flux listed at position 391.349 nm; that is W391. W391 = 76.02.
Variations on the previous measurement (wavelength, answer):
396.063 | 60.19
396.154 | 50.77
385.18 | 87.11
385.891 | 84.51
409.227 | 99.73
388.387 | 73.61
